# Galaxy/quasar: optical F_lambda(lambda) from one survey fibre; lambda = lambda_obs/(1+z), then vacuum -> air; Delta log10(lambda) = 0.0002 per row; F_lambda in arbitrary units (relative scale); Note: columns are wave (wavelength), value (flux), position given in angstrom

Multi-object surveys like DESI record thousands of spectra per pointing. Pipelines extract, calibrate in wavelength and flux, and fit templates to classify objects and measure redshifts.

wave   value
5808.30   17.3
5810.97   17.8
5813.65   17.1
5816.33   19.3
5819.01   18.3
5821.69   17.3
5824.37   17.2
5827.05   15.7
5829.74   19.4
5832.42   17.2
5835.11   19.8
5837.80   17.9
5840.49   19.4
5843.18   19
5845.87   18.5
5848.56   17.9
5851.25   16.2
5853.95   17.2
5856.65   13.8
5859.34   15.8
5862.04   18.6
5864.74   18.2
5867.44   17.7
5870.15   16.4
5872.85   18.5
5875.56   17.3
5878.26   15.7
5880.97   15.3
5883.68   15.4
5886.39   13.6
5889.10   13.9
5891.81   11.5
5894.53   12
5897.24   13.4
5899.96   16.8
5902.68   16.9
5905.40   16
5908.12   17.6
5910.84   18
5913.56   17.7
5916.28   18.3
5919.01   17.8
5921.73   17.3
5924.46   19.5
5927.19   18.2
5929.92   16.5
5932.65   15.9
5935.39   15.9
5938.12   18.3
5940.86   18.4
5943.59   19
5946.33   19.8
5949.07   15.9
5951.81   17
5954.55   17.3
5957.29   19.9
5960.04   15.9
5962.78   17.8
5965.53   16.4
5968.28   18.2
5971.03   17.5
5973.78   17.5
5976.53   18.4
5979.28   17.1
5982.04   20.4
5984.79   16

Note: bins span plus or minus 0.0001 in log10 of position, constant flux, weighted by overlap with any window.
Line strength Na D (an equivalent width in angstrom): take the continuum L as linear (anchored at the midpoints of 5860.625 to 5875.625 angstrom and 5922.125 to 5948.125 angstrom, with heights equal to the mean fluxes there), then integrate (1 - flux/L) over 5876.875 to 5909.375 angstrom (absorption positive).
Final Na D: 5.5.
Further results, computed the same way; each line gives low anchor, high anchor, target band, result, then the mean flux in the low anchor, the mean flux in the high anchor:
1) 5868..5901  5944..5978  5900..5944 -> -3.3 angstrom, 15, 17.7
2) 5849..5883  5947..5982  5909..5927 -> -1.0 angstrom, 16.7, 17.6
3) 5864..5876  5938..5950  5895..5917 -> 1.7 angstrom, 17.6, 18.4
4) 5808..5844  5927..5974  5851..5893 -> 4.5 angstrom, 18.1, 17.5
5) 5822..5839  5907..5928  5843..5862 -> 1.0 angstrom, 17.8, 18.1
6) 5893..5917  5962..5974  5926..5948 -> -1.1 angstrom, 16.2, 17.5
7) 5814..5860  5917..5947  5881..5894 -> 3.0 angstrom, 17.7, 17.8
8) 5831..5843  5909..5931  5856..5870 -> 1.1 angstrom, 18.6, 17.9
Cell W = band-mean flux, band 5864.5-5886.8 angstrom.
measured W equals 16.5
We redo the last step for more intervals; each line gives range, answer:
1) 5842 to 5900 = 16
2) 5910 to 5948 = 17.9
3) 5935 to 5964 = 17.8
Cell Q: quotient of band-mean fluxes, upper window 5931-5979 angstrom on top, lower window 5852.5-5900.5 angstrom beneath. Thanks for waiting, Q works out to 1.13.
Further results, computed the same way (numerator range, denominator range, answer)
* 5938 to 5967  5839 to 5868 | 1.02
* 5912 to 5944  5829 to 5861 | 1.00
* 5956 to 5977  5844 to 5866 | 1.03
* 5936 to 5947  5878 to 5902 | 1.31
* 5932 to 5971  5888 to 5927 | 1.08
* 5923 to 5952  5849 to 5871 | 1.05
